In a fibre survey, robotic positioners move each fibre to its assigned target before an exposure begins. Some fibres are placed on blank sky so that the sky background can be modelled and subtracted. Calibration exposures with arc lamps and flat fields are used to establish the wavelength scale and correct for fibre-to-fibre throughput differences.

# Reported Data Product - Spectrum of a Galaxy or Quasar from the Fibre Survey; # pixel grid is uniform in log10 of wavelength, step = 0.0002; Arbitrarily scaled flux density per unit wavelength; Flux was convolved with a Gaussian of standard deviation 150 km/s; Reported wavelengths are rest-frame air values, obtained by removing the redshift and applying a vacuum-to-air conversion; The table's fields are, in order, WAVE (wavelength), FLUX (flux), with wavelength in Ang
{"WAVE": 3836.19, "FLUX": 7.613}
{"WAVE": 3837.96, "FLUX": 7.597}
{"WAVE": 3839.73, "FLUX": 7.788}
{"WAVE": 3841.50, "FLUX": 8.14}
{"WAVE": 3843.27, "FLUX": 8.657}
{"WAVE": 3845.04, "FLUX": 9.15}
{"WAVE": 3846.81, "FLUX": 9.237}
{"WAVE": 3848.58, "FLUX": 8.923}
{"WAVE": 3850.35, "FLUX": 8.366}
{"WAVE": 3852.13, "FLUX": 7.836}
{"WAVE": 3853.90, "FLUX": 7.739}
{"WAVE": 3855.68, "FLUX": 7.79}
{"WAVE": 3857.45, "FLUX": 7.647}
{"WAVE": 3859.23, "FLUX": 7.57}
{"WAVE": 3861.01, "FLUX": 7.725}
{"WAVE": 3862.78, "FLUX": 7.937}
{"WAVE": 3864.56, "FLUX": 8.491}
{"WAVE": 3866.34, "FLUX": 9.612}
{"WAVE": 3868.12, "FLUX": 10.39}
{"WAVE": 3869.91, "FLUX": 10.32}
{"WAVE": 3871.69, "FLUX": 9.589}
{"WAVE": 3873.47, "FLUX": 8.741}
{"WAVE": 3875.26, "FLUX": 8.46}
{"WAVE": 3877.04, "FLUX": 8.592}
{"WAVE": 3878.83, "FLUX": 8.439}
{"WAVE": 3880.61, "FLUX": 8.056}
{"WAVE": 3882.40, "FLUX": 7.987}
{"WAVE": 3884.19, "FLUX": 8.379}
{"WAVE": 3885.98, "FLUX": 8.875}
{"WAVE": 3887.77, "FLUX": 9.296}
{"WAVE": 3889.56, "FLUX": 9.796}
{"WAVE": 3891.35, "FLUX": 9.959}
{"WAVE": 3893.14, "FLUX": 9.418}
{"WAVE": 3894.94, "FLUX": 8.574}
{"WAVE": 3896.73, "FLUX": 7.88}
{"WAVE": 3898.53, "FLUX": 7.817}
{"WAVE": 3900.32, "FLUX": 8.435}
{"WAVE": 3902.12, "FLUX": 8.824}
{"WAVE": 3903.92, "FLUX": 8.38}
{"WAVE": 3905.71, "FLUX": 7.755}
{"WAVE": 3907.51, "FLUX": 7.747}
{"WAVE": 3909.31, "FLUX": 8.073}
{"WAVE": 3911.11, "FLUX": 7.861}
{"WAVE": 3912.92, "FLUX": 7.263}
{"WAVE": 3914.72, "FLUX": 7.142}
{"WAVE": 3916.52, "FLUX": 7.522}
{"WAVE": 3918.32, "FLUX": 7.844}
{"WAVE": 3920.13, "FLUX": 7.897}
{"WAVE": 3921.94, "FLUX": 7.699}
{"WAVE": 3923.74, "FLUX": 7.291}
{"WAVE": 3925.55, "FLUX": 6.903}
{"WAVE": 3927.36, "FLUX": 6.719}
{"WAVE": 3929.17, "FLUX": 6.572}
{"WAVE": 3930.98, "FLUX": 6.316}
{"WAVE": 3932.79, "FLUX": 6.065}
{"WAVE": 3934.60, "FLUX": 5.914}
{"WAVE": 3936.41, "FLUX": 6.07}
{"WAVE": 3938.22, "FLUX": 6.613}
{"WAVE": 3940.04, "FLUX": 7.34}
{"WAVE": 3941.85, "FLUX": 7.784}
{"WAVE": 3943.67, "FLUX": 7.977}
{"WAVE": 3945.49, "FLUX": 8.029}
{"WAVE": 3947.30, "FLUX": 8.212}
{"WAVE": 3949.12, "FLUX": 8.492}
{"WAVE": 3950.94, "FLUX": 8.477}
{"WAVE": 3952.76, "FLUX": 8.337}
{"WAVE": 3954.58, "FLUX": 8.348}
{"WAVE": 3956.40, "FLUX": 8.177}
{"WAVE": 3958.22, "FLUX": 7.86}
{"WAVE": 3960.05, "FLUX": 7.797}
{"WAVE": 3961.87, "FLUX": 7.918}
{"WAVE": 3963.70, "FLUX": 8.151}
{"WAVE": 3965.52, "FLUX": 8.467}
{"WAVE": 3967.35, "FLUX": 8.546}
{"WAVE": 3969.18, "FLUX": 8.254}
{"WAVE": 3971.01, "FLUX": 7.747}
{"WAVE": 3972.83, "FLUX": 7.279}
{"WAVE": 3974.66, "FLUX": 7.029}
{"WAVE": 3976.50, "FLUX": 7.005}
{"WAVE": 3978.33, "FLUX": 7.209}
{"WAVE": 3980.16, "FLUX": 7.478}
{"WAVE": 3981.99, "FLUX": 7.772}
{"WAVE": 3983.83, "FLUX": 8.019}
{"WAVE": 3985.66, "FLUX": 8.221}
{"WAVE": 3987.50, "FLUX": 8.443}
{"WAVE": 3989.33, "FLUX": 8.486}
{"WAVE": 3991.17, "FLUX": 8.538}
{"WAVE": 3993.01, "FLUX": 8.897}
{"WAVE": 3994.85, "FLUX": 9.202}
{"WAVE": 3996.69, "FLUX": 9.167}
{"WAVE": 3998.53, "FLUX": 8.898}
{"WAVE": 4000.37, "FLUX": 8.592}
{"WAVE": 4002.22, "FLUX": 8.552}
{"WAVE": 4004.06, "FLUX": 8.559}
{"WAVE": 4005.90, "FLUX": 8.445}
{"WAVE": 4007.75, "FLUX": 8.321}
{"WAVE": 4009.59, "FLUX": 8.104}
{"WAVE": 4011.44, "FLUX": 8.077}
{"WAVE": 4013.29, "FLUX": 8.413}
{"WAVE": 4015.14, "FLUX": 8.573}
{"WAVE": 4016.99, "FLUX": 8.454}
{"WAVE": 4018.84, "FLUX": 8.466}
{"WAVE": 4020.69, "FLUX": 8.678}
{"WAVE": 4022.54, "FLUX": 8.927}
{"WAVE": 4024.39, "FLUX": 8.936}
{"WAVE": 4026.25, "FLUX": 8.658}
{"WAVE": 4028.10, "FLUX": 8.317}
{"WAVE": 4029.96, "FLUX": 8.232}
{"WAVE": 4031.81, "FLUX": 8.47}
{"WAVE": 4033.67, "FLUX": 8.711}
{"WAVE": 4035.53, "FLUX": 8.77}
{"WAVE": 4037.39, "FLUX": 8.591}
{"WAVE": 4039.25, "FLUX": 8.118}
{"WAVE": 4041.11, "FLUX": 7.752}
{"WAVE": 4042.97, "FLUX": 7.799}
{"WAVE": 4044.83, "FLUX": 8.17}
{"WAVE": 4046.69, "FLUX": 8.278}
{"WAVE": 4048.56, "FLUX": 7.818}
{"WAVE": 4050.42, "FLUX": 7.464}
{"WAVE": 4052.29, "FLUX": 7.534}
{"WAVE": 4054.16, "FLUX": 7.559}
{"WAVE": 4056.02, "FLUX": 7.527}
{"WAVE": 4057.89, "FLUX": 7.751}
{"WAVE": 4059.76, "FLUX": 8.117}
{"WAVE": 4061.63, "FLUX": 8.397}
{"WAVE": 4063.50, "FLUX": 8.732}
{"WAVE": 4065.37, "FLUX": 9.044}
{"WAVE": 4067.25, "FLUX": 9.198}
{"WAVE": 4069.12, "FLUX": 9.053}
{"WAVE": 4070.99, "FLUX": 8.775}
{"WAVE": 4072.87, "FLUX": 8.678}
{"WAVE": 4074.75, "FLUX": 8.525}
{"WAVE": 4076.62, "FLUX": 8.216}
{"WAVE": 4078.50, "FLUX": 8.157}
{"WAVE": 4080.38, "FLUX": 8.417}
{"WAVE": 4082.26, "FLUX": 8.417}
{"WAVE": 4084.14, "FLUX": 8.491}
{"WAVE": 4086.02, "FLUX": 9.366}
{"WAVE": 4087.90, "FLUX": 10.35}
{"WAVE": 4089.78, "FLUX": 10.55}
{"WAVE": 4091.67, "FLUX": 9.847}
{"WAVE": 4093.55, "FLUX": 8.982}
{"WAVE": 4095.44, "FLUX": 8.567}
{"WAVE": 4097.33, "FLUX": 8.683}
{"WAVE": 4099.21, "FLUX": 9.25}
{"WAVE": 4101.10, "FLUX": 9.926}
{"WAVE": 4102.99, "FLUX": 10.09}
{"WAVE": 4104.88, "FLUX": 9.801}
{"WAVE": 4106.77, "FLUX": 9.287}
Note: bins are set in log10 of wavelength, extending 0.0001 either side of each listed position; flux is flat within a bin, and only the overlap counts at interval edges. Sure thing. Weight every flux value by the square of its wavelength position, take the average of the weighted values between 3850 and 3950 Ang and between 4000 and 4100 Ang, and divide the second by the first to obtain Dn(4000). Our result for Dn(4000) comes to 1.15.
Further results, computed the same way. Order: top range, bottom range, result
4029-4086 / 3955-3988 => 1.10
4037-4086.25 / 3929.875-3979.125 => 1.15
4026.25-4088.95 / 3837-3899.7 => 1.08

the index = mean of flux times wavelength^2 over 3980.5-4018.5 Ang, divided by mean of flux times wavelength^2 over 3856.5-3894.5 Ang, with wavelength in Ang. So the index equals 1.0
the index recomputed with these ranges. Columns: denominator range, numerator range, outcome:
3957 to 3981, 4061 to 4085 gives 1.17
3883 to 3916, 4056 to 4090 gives 1.13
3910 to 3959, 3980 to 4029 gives 1.18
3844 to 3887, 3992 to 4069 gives 1.06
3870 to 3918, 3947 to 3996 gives 1.00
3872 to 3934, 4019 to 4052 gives 1.11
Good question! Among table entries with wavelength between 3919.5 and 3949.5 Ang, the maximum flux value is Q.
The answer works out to 8.492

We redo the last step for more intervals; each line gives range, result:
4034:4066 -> 9.044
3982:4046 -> 9.202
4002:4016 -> 8.573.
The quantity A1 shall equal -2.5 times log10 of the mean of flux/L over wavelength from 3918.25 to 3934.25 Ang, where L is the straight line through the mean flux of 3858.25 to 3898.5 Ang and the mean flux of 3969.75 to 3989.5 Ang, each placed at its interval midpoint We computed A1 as 0.19 mag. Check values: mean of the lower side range 8.8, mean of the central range 6.95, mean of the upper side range 7.68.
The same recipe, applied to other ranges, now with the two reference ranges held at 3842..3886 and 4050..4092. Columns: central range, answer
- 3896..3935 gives 0.151 mag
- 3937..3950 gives 0.113 mag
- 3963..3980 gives 0.115 mag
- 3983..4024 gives 0.006 mag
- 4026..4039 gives 0.012 mag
